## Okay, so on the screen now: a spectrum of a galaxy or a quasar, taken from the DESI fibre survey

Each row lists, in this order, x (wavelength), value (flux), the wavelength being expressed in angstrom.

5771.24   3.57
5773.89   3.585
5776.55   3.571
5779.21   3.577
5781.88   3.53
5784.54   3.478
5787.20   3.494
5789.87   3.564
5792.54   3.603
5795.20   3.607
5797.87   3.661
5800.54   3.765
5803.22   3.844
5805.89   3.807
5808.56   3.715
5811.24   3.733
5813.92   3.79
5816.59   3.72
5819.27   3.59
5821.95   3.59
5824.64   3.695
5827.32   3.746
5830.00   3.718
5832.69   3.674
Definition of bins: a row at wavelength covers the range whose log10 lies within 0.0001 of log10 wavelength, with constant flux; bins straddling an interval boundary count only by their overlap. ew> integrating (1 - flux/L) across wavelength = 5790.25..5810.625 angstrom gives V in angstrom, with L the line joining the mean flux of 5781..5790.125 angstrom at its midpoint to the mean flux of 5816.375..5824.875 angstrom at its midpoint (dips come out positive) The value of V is -0.8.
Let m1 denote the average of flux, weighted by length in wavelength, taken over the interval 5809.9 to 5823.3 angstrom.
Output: 3.68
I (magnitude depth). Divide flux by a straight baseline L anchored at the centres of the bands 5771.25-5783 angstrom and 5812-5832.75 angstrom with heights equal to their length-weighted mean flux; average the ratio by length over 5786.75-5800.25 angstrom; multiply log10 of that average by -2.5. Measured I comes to 0.00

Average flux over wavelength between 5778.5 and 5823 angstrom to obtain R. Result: 3.65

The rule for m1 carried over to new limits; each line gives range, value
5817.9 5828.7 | 3.66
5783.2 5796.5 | 3.55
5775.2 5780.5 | 3.57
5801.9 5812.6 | 3.77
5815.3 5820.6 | 3.65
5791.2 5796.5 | 3.61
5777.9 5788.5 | 3.52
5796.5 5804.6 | 3.75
